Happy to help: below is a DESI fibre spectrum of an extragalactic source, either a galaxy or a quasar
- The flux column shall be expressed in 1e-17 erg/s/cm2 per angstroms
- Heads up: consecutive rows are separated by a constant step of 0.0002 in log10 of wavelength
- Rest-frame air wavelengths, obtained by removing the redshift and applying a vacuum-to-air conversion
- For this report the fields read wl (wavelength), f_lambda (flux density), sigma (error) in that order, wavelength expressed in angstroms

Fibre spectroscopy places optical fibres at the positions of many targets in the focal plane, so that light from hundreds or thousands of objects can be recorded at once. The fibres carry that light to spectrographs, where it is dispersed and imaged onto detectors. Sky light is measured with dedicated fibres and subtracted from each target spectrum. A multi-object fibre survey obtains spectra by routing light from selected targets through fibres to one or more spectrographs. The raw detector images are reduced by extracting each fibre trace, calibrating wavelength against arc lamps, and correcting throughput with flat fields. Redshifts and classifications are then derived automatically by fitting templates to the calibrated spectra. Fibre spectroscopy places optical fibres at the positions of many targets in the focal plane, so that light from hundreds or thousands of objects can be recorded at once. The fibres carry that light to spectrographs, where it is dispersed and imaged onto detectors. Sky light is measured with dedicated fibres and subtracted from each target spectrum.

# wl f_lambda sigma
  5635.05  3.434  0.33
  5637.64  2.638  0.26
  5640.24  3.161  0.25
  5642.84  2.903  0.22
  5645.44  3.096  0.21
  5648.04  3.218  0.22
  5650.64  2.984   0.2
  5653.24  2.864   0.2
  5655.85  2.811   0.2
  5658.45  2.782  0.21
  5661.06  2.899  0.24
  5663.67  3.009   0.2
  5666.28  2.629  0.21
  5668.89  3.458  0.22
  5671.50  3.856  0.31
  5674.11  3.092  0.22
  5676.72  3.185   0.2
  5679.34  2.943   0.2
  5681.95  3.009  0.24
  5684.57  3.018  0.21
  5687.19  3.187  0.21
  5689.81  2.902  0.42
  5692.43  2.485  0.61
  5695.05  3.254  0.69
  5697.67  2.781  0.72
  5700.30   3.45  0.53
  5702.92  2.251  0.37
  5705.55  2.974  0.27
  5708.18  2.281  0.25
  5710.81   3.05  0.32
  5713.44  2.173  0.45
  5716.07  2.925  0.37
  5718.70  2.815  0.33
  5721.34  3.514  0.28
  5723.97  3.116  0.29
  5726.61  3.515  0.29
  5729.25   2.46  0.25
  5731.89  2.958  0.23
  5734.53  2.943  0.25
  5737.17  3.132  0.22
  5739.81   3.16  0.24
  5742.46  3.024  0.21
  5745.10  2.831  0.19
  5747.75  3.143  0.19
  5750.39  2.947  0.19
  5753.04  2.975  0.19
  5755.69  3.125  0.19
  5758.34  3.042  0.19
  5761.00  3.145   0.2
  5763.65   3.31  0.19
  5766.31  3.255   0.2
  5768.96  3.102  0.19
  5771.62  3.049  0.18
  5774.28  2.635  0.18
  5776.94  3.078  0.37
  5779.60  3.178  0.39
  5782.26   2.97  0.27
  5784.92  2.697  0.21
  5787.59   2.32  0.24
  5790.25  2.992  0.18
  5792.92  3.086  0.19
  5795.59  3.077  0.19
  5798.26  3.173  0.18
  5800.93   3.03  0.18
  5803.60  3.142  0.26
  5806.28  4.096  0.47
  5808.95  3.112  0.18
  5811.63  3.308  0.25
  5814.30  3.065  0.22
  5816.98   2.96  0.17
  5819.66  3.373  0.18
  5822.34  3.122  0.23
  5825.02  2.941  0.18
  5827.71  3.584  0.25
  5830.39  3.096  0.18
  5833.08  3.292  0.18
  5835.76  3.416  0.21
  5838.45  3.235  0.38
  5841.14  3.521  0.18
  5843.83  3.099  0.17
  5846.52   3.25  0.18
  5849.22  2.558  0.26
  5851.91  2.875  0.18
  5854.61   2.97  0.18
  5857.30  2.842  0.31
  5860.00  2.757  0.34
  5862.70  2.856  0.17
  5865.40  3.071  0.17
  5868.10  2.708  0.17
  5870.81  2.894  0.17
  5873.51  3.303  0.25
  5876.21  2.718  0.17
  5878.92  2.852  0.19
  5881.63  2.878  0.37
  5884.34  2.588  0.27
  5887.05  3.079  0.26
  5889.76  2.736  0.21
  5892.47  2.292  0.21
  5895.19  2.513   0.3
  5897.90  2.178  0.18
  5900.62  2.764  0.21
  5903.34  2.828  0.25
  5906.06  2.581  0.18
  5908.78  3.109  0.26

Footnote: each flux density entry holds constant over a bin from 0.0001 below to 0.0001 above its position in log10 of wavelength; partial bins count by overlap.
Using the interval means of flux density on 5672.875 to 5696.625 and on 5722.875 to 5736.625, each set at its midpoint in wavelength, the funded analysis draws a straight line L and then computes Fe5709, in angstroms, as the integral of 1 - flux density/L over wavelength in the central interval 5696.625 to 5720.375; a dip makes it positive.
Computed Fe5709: 2.0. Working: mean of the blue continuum 3.01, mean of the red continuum 3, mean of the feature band 2.75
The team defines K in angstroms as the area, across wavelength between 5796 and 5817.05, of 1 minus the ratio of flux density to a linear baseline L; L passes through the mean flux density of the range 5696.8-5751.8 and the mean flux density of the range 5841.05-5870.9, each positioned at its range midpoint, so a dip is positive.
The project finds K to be -2.3 angstroms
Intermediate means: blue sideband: 2.93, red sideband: 2.93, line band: 3.25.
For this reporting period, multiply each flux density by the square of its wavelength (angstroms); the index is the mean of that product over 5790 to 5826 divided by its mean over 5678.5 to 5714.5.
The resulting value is 1.16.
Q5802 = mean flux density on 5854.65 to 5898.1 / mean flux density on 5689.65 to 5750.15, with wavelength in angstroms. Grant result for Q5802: 1.0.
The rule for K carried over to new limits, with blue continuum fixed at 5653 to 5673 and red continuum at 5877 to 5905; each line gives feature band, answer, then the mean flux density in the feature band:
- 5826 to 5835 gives -1.8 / 3.31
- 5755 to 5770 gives -1.5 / 3.17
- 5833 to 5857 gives -3.2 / 3.11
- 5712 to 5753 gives -0.6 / 2.98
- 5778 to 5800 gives -0.8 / 2.94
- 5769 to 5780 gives -0.5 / 2.98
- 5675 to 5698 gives 0.2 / 2.98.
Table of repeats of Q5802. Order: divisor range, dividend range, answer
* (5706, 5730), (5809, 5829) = 1.10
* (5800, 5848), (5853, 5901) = 0.85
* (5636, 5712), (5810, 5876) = 1.04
